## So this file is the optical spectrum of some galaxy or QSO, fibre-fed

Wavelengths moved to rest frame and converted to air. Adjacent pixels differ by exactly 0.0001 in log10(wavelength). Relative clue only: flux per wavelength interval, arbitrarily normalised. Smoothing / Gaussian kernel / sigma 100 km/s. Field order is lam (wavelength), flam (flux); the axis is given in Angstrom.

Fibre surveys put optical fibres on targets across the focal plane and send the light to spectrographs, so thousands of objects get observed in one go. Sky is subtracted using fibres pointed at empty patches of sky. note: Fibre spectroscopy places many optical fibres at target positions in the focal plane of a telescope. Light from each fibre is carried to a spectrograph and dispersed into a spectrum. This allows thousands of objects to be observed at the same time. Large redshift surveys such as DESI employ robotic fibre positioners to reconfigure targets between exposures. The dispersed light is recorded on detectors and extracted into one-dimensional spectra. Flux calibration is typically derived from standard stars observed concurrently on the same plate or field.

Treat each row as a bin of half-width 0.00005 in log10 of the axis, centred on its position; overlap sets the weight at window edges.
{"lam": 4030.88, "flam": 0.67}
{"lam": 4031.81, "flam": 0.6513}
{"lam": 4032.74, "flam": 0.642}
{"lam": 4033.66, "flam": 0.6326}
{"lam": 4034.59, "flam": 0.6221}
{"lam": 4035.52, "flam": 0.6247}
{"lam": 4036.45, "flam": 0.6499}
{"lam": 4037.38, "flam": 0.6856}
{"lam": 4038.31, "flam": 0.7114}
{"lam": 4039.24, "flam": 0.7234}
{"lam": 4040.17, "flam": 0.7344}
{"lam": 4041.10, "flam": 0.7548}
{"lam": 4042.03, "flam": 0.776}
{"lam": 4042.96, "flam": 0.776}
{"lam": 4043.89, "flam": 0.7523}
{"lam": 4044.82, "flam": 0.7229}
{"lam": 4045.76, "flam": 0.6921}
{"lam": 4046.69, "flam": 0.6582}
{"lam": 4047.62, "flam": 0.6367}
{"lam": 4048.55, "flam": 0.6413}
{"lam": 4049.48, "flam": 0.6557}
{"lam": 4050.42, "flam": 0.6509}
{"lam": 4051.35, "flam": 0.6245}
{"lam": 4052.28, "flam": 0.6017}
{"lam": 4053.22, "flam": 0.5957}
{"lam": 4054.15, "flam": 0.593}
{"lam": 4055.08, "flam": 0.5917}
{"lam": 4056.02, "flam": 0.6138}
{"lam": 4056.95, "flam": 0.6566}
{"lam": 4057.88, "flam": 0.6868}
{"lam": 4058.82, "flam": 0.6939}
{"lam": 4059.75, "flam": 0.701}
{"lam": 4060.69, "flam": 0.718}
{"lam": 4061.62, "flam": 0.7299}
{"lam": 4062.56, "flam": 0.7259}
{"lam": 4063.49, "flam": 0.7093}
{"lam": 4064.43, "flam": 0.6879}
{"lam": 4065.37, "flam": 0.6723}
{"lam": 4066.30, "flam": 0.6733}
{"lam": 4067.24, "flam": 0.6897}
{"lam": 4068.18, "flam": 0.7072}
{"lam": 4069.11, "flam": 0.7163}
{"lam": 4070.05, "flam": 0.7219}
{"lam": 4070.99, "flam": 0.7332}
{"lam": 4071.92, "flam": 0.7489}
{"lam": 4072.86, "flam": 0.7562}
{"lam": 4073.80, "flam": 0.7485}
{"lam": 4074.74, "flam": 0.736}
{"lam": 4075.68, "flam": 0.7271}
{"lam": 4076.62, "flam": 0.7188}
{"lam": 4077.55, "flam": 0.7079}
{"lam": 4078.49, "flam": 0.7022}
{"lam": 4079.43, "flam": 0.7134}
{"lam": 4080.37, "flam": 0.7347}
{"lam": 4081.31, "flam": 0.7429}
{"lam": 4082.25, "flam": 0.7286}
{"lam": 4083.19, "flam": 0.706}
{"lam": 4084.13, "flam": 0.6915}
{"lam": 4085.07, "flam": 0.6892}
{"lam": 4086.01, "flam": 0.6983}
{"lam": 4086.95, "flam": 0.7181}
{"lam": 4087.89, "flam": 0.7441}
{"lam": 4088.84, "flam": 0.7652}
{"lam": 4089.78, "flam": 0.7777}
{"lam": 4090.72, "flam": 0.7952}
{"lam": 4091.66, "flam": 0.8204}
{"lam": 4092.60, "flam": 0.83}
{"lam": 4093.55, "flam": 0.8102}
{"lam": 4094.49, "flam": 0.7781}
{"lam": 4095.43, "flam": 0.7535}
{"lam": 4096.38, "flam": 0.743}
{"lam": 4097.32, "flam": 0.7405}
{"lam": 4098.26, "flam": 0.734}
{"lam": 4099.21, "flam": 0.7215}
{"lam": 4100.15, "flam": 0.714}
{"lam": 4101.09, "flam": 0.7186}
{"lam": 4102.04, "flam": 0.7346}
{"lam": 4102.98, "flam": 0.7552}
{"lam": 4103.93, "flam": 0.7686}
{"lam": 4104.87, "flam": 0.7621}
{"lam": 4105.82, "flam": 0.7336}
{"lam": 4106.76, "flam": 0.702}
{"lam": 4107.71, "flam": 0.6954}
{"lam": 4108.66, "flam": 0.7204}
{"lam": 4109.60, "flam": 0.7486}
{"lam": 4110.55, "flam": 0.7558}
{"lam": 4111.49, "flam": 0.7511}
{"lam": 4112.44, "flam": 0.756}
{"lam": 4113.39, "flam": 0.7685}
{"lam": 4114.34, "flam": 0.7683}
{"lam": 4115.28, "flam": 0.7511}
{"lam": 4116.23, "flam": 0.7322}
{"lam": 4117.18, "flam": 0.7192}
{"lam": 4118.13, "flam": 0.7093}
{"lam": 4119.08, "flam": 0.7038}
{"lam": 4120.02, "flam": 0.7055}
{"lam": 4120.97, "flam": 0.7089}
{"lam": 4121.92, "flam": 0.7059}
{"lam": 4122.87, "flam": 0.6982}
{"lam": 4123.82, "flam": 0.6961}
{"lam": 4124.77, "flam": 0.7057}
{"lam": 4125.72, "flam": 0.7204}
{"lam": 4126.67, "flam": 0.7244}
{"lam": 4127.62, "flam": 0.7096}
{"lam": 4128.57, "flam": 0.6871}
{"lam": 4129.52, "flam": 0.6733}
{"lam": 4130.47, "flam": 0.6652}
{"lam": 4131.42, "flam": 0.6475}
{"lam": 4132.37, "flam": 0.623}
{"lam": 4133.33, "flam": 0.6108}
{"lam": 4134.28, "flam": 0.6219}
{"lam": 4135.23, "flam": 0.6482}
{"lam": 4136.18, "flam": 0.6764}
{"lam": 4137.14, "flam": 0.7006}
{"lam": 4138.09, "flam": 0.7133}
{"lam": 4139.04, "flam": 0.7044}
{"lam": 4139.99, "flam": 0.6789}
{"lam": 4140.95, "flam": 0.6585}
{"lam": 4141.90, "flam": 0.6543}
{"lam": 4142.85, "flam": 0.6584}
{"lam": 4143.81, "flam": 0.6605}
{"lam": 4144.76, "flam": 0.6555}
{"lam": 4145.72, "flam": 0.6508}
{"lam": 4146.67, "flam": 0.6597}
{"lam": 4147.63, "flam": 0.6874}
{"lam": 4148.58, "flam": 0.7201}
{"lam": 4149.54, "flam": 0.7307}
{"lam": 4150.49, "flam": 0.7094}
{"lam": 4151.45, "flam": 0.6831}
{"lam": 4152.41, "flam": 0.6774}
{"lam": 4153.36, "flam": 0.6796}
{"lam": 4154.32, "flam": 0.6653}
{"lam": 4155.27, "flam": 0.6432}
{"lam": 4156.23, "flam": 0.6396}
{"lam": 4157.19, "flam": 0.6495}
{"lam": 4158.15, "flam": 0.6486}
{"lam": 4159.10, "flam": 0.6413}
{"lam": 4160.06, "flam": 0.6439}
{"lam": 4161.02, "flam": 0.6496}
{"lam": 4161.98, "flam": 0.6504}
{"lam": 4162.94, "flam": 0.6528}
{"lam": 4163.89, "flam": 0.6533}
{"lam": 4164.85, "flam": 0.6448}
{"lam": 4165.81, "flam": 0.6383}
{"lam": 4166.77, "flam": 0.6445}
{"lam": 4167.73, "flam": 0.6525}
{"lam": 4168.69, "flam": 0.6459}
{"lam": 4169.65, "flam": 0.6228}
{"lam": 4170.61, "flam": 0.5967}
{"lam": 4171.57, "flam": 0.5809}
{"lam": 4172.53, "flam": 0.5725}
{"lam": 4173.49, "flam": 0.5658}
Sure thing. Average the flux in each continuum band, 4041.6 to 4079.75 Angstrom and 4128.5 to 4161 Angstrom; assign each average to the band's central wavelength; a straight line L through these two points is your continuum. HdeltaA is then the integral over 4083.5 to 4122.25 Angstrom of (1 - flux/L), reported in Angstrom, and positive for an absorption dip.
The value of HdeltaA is -3.6 Angstrom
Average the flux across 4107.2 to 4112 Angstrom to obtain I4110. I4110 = 0.734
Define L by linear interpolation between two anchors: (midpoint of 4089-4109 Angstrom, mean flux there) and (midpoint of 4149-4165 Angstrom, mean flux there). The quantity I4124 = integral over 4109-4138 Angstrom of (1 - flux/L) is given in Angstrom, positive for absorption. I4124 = 0.5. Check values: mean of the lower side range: 0.753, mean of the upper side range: 0.663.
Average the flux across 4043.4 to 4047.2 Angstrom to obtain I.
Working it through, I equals 0.705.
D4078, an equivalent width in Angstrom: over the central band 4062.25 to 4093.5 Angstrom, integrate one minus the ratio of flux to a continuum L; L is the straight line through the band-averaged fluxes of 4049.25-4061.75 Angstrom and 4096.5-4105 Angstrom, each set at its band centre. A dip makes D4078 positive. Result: -1.6 Angstrom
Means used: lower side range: 0.649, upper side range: 0.739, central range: 0.73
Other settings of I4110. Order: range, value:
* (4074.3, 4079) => 0.719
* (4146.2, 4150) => 0.699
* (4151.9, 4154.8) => 0.675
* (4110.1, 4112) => 0.755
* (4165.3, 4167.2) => 0.641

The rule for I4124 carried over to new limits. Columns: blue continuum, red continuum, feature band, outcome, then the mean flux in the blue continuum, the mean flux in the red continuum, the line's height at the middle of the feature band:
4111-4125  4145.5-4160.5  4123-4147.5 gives 0.9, 0.726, 0.671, 0.699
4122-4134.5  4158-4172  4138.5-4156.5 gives -0.5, 0.677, 0.638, 0.657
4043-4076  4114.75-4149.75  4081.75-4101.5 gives -1.8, 0.686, 0.686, 0.686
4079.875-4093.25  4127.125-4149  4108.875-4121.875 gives -0.6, 0.746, 0.668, 0.703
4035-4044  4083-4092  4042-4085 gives 2.1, 0.717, 0.741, 0.729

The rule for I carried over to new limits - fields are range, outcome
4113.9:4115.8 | 0.761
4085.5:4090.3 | 0.74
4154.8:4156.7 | 0.64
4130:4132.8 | 0.646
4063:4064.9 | 0.699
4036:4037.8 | 0.667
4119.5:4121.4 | 0.71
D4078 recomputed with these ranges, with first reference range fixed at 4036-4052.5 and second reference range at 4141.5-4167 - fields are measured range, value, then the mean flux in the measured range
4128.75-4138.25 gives 0.16 Angstrom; 0.657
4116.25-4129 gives -0.70 Angstrom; 0.708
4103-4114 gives -1.10 Angstrom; 0.742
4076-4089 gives -0.67 Angstrom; 0.718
